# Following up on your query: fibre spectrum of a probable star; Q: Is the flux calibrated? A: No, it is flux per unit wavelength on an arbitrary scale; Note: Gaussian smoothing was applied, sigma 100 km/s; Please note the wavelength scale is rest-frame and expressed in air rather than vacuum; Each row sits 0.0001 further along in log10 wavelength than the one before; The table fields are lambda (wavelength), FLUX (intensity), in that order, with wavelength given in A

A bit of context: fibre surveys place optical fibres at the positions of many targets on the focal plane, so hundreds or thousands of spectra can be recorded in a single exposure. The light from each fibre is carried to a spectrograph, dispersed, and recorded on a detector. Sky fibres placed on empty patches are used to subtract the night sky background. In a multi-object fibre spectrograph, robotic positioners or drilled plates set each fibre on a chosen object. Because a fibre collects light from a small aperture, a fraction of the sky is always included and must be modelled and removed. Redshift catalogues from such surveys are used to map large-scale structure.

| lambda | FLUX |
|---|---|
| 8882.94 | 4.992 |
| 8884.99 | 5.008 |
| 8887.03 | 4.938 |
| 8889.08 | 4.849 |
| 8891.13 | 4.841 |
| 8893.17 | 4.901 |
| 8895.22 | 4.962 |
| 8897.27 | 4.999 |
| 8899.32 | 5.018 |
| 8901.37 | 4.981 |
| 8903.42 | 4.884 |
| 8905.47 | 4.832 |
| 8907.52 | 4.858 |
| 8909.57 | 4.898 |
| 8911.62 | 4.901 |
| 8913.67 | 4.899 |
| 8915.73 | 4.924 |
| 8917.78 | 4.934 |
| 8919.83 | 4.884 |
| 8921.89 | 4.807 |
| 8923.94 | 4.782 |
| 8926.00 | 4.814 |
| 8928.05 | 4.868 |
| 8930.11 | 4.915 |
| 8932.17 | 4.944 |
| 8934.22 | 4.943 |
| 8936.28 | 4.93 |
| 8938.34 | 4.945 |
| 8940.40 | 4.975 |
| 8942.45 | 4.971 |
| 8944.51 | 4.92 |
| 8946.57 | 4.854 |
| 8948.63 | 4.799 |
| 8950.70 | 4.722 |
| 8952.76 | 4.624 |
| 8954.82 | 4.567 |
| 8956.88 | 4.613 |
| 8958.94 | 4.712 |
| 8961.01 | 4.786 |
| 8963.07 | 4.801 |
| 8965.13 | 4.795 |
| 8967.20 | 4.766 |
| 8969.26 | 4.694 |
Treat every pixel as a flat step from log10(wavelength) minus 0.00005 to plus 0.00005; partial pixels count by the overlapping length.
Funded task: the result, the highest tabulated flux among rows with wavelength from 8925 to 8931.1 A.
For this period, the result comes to 4.915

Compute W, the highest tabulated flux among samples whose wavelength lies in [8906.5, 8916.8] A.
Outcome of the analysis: 4.924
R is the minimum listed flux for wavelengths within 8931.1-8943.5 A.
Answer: 4.93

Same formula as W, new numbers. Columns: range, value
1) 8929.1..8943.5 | 4.975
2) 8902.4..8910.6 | 4.898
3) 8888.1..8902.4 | 5.018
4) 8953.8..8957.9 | 4.613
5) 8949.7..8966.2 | 4.801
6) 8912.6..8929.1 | 4.934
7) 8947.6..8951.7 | 4.799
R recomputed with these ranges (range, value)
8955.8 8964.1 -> 4.613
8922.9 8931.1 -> 4.782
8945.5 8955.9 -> 4.567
